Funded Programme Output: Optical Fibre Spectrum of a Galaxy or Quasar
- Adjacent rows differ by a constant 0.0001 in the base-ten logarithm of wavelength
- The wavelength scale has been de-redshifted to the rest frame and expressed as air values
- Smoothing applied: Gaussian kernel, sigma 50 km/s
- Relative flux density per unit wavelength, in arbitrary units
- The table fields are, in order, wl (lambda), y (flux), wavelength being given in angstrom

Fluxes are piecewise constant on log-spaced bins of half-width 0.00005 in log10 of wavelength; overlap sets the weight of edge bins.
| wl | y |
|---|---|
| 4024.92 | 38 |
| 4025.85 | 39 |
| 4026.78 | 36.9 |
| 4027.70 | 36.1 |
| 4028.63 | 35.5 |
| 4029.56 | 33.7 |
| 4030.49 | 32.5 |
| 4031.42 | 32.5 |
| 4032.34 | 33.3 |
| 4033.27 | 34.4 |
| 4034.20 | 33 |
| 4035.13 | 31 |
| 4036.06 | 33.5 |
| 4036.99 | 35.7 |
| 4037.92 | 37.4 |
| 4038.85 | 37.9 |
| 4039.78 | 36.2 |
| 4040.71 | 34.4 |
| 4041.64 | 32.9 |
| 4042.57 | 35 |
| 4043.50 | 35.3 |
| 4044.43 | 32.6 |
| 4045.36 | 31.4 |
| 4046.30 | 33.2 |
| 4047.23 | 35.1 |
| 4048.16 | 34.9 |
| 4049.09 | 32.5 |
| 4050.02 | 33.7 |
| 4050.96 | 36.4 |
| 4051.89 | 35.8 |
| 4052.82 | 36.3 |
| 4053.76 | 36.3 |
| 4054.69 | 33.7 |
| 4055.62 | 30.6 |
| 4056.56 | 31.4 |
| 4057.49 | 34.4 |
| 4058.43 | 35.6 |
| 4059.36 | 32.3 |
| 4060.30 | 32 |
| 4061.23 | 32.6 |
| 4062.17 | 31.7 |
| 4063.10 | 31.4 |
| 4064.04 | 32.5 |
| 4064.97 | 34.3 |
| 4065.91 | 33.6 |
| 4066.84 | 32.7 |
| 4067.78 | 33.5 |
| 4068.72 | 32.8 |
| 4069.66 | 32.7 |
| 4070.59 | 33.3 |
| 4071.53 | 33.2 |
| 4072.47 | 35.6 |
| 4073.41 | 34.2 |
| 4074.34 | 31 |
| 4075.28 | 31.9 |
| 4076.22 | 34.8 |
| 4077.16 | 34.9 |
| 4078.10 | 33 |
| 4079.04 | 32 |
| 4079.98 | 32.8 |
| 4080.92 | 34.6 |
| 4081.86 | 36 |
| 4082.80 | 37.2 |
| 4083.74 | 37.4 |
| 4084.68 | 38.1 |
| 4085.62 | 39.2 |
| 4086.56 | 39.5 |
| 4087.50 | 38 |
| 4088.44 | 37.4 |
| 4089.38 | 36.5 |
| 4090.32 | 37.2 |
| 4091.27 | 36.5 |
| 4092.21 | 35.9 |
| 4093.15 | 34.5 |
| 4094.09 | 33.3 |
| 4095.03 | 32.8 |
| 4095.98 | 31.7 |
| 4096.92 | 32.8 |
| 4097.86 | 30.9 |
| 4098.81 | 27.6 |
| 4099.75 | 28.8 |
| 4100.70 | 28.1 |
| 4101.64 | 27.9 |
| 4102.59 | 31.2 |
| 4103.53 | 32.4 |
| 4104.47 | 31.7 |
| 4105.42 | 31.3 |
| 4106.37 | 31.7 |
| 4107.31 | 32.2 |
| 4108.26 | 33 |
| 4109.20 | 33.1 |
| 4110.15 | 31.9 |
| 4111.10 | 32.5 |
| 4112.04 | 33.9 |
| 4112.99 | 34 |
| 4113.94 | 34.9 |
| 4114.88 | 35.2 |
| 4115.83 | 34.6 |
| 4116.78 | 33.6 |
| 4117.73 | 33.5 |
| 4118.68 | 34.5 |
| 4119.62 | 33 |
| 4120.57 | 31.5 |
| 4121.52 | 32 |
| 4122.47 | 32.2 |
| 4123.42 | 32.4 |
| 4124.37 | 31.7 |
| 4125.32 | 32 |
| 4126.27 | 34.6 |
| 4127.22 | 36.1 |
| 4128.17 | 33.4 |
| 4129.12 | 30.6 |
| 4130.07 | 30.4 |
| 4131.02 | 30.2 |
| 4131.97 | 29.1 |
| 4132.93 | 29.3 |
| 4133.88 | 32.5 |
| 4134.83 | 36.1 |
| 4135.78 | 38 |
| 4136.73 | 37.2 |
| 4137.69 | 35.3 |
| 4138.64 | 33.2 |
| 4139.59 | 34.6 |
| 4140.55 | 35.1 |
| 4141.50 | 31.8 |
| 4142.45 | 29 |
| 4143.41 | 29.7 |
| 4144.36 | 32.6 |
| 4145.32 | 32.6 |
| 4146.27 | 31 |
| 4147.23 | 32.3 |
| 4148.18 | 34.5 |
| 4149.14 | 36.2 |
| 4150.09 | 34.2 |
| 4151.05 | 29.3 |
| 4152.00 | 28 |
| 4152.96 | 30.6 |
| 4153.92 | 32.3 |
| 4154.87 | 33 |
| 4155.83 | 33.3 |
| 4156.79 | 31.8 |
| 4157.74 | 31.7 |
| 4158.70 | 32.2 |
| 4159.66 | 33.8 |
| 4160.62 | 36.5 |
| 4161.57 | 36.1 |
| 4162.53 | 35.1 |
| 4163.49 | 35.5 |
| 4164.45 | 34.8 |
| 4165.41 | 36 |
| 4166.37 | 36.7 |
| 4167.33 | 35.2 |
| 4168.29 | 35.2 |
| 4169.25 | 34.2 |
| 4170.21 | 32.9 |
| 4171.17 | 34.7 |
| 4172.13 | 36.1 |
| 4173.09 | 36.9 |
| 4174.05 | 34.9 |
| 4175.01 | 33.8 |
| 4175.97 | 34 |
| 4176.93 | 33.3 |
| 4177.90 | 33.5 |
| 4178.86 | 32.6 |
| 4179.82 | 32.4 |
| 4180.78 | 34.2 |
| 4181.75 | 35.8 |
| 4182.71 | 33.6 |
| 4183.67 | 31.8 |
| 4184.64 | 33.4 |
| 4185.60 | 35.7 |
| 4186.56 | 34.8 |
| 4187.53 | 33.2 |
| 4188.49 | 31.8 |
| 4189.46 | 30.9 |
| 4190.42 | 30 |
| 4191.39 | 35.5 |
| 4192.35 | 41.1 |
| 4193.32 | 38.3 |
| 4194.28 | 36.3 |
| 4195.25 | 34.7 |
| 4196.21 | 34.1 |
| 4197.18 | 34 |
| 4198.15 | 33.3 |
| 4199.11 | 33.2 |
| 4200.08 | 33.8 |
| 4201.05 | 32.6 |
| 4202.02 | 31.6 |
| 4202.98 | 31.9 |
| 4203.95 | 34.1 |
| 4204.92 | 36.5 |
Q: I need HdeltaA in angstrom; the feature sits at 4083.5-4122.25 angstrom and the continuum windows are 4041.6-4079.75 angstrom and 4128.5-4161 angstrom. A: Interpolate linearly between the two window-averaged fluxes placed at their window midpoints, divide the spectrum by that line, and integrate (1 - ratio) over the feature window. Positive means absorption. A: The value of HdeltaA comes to -0.6 angstrom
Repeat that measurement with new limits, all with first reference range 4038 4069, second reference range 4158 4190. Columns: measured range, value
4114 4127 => 0.3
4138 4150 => 0.5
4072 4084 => -0.1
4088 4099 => 0.0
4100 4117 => 0.8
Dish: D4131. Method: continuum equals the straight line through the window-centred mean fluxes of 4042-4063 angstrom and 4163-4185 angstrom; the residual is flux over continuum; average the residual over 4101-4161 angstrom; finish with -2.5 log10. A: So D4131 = 0.05 mag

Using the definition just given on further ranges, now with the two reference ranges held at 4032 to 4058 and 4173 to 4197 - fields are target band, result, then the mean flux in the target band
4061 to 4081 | 0.04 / 33.1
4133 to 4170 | 0.02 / 33.6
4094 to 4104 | 0.12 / 30.6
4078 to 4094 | -0.06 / 36.2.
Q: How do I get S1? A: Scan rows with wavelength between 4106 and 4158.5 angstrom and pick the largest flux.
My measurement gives 38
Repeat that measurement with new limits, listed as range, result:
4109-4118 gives 35.2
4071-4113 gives 39.5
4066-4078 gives 35.6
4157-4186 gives 36.9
